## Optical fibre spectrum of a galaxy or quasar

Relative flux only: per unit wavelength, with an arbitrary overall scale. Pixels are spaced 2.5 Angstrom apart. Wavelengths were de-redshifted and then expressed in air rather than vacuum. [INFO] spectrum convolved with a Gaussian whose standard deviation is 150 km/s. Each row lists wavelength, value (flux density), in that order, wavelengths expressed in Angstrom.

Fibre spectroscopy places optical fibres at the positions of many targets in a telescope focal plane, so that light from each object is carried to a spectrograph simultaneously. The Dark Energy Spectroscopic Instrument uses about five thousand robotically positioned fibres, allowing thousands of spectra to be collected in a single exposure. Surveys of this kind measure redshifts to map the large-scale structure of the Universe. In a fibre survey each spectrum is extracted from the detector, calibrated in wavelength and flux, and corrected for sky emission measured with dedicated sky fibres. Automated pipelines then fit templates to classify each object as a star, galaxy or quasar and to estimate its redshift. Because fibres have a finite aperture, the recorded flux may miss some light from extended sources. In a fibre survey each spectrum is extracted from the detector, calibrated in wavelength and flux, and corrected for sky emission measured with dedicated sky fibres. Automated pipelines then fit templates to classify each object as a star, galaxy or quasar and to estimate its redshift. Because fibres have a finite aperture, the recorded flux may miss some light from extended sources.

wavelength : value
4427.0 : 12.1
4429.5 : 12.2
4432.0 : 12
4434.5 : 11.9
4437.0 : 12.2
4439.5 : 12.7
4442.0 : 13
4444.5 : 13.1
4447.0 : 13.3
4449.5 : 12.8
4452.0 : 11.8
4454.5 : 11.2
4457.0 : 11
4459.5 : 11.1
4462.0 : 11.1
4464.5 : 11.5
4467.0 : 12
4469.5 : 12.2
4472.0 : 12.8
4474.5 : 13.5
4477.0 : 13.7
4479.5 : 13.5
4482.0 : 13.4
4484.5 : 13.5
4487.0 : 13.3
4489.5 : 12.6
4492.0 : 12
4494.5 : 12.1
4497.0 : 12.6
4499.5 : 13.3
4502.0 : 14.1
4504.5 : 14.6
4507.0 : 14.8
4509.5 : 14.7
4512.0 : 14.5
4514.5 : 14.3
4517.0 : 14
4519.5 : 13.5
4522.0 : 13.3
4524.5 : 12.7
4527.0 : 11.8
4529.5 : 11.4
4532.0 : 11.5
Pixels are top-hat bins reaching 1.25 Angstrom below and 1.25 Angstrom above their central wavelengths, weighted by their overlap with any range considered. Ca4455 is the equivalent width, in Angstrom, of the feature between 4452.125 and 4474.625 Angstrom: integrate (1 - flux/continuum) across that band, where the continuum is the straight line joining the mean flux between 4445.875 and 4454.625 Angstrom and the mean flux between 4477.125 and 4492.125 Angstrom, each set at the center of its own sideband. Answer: 1.7 Angstrom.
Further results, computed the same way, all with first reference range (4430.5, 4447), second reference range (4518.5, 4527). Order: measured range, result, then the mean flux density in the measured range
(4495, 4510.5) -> -1.27 Angstrom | 13.9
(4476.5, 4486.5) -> -0.58 Angstrom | 13.5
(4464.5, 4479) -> -0.06 Angstrom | 12.8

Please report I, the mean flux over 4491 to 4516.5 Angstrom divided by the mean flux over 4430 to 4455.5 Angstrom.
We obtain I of 1.11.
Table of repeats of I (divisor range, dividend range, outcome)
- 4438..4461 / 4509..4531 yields 1.09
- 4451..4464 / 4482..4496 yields 1.13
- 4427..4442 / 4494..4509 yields 1.12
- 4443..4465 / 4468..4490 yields 1.11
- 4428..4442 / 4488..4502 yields 1.03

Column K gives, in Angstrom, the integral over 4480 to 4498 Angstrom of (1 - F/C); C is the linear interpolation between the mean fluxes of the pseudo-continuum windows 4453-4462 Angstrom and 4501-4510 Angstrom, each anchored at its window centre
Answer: 0.7 Angstrom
